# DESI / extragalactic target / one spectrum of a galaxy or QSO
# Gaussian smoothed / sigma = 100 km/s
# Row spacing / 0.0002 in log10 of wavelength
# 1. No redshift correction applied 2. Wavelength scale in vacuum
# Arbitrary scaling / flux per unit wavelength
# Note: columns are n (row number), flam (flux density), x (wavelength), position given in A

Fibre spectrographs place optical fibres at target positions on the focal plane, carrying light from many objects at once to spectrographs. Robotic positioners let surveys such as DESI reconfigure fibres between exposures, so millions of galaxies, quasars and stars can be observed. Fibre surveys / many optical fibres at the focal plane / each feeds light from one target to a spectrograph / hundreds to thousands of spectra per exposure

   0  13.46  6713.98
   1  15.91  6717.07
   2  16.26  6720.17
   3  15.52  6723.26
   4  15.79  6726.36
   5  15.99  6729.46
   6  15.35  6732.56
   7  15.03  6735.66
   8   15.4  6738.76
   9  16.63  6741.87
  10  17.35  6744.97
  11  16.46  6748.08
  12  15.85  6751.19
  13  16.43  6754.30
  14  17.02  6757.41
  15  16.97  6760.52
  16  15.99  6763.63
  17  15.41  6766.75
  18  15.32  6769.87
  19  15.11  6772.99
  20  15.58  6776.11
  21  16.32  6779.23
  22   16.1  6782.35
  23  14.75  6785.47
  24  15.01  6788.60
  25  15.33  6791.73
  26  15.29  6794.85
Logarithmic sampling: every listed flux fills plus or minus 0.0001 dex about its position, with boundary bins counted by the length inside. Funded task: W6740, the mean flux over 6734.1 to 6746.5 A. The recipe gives 16.1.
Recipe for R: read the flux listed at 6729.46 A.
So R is 15.99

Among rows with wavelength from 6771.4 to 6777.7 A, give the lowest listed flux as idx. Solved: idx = 15.11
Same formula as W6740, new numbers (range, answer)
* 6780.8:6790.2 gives 15.3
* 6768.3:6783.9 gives 15.7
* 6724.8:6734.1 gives 15.7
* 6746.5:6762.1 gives 16.5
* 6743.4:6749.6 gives 16.9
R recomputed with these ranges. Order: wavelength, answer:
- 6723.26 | 15.52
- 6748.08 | 16.46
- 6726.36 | 15.79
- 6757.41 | 17.02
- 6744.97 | 17.35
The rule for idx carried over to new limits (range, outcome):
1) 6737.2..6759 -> 15.4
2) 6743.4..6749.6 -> 16.46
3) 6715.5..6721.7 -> 15.91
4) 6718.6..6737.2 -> 15.03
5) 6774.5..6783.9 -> 15.58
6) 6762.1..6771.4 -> 15.32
